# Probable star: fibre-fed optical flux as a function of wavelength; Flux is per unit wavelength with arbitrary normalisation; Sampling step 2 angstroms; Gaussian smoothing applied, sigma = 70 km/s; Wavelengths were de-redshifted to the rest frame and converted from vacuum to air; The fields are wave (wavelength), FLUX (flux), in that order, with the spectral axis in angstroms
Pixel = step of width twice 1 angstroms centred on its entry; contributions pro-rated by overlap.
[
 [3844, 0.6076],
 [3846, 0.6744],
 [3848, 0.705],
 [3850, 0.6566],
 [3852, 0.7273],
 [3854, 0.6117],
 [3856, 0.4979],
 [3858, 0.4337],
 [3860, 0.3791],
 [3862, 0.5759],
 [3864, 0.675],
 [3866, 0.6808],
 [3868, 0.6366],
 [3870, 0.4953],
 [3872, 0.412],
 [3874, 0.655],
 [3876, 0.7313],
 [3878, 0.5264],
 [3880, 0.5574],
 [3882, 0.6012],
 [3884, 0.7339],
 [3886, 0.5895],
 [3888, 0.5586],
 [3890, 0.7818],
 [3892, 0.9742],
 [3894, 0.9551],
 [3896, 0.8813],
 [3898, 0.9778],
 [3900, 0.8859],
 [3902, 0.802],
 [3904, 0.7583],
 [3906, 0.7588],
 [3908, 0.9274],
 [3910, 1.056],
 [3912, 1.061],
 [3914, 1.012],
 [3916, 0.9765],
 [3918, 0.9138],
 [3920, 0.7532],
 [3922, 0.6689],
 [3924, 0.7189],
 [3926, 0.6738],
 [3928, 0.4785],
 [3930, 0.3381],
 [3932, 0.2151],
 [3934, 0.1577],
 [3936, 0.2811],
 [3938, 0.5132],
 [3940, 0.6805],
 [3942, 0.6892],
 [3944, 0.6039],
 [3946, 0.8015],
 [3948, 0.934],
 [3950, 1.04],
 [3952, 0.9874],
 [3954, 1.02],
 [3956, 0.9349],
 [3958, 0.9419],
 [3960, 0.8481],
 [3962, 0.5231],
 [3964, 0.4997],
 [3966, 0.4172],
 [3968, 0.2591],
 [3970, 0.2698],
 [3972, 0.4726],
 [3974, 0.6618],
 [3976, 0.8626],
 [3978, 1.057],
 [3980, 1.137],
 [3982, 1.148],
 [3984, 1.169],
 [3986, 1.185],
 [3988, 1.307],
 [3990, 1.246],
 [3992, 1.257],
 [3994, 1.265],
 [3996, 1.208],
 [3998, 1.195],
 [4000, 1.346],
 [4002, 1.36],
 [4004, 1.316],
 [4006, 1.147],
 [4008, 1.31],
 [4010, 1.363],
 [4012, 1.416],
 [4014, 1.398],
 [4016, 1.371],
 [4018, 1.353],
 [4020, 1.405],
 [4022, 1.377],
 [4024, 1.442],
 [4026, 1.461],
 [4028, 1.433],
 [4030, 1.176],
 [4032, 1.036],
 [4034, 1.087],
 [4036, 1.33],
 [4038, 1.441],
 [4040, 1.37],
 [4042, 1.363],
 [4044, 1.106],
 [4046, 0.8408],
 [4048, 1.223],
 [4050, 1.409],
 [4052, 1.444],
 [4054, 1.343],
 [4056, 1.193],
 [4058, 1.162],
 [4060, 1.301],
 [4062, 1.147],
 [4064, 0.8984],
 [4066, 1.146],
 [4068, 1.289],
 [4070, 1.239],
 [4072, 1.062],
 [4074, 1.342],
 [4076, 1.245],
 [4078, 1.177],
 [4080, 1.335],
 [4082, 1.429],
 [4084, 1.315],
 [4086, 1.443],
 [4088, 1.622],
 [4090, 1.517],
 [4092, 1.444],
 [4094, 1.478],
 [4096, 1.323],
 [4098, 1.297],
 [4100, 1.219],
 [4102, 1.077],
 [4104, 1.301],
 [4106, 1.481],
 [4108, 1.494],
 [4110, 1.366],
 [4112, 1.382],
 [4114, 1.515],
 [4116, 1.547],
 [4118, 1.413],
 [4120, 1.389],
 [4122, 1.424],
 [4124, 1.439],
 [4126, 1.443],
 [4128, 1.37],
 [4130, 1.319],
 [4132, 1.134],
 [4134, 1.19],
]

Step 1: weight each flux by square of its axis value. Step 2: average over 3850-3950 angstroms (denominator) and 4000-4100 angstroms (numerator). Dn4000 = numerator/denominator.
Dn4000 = 2.05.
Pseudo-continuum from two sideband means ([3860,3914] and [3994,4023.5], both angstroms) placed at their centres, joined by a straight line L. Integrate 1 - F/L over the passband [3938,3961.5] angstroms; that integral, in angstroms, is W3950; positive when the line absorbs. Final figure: 4.6 angstroms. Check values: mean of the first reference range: 0.739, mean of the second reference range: 1.33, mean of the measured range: 0.84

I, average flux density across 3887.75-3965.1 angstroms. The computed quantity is 0.76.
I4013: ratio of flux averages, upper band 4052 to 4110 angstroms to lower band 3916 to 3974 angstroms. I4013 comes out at 2.04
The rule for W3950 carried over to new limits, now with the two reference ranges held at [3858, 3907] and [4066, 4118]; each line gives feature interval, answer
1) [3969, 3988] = 1.7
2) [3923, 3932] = 3.4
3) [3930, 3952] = 7.1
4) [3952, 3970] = 4.9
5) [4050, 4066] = 0.3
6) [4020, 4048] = -2.5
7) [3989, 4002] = -2.7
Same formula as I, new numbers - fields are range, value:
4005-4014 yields 1.32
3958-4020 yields 1.05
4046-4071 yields 1.22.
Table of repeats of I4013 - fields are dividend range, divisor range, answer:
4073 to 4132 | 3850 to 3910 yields 2.01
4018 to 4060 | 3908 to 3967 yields 1.79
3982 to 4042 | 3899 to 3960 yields 1.72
